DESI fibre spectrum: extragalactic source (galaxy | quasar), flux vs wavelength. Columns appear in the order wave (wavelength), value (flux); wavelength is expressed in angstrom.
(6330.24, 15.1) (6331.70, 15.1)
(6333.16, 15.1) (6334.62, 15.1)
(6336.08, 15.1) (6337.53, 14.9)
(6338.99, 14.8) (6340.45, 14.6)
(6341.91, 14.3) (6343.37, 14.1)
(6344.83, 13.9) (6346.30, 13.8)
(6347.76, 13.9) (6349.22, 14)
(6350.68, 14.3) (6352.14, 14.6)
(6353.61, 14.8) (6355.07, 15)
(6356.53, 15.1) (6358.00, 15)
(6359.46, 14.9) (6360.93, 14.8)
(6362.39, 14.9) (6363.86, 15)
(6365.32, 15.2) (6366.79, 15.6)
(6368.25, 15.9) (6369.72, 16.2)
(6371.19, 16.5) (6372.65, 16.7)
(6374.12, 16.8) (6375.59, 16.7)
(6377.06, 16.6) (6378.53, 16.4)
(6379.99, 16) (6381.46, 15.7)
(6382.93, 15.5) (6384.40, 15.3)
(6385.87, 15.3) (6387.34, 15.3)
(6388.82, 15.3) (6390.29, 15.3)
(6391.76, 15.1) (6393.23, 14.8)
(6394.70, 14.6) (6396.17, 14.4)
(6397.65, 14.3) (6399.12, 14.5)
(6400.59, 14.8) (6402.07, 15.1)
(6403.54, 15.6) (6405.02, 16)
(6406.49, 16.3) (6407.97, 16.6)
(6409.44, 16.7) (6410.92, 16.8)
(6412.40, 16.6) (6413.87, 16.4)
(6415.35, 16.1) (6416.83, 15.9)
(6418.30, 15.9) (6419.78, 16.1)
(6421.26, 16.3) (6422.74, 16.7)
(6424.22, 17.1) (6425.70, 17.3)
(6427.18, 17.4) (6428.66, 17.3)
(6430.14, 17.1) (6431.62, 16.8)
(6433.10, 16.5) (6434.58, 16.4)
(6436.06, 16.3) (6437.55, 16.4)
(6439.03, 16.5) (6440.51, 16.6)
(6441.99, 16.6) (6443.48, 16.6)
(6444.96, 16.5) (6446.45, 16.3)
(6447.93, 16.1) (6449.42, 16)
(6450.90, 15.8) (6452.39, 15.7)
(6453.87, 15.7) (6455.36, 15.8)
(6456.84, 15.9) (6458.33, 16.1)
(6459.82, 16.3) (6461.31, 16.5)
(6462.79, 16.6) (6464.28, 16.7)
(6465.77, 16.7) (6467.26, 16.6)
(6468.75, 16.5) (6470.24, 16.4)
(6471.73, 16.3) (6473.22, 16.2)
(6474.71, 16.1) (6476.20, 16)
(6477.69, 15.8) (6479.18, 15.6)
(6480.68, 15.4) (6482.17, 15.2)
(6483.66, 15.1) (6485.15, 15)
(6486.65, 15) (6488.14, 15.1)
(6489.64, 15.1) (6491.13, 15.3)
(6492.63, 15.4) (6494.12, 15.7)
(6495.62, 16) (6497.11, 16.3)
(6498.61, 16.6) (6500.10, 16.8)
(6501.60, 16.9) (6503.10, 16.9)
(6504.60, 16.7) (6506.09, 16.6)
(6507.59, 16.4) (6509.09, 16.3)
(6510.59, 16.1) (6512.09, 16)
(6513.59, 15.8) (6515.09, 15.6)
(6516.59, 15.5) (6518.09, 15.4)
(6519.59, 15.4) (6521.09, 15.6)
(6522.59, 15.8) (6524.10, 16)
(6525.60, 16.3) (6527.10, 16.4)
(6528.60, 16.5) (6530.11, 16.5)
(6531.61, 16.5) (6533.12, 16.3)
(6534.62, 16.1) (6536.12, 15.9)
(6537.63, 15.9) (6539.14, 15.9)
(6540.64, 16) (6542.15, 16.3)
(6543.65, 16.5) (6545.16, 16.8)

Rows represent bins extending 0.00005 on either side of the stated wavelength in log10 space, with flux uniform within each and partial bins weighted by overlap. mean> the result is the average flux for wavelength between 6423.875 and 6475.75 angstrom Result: 16.4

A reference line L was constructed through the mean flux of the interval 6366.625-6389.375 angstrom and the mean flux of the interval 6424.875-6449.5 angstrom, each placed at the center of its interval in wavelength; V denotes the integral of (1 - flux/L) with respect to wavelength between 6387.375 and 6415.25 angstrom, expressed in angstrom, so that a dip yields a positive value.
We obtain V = 1.3 angstrom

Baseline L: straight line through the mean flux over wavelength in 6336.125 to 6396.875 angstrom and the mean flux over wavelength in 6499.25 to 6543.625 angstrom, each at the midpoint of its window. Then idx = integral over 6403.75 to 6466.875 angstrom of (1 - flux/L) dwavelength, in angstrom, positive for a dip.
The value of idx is -3.3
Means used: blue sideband 15.2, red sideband 16.2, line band 16.4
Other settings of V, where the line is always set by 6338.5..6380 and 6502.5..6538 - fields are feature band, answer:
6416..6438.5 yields -1.5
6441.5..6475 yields -1.1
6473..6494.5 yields 0.6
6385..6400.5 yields 0.5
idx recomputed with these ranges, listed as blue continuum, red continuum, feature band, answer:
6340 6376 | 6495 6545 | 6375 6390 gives -0.6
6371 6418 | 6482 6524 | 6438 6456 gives -0.4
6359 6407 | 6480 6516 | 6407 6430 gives -1.5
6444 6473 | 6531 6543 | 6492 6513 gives -0.2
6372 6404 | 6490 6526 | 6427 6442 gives -1.0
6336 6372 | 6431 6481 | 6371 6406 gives -0.4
